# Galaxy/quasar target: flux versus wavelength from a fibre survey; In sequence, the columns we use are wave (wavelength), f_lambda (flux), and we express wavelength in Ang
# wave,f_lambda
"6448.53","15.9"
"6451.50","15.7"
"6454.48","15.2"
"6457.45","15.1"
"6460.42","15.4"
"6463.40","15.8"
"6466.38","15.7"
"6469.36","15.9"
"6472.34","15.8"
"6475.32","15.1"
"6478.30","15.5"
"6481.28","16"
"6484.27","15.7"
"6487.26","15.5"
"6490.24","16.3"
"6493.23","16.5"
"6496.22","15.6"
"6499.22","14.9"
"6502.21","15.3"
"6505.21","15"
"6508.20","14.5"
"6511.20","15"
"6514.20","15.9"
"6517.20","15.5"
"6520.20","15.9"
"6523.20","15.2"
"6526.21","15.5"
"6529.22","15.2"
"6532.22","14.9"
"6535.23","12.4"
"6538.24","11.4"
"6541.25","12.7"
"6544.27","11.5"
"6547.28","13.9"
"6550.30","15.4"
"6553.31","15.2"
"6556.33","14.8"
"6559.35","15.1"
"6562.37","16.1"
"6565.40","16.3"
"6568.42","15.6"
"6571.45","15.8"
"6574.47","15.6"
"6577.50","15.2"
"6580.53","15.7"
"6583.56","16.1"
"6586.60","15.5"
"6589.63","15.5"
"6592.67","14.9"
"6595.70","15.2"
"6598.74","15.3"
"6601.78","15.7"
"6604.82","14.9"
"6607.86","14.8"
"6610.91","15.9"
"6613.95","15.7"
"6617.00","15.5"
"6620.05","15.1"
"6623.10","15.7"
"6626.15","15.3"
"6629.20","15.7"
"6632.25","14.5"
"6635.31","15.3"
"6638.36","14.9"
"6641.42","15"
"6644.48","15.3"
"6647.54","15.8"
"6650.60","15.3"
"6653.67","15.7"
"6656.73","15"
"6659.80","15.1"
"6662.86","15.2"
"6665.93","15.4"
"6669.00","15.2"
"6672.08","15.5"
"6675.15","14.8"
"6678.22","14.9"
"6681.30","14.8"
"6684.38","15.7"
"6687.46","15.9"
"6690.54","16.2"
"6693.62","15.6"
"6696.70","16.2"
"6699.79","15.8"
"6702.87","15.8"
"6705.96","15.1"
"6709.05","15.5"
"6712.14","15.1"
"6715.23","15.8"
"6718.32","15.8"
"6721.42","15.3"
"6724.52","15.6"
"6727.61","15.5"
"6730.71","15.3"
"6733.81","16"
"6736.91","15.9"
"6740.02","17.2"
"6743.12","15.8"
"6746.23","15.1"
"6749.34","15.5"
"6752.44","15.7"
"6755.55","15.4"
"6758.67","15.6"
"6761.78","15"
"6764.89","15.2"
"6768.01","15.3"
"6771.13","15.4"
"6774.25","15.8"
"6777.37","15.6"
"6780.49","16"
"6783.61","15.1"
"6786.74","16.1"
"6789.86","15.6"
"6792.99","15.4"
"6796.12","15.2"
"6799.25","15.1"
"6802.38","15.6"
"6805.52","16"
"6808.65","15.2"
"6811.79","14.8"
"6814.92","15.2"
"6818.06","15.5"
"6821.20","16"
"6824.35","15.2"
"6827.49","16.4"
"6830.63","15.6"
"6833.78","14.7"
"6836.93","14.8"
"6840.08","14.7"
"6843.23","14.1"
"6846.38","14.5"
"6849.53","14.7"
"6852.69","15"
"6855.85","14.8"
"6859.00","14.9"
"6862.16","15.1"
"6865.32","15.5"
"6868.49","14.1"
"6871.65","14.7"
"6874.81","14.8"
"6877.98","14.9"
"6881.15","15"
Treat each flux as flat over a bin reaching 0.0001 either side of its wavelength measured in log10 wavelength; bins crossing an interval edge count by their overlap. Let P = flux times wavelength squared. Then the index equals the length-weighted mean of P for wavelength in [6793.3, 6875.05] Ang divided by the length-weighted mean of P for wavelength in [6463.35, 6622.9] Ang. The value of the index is 1.08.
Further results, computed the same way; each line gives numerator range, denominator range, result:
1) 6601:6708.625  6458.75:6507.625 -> 1.04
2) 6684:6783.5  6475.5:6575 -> 1.11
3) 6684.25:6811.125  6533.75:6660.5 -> 1.09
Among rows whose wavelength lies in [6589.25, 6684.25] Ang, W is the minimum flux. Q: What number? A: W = 14.5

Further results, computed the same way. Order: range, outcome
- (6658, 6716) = 14.8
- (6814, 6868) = 14.1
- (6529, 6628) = 11.4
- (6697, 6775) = 15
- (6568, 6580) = 15.2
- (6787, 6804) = 15.1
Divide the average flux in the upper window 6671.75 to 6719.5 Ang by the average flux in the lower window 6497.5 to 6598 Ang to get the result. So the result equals 1.04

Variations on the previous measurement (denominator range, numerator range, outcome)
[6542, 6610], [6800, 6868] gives 1.00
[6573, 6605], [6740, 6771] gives 1.00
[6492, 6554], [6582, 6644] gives 1.05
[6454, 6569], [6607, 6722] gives 1.02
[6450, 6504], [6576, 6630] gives 0.99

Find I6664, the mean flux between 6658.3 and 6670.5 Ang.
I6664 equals 15.2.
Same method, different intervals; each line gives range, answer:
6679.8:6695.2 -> 15.6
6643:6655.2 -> 15.5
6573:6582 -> 15.5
